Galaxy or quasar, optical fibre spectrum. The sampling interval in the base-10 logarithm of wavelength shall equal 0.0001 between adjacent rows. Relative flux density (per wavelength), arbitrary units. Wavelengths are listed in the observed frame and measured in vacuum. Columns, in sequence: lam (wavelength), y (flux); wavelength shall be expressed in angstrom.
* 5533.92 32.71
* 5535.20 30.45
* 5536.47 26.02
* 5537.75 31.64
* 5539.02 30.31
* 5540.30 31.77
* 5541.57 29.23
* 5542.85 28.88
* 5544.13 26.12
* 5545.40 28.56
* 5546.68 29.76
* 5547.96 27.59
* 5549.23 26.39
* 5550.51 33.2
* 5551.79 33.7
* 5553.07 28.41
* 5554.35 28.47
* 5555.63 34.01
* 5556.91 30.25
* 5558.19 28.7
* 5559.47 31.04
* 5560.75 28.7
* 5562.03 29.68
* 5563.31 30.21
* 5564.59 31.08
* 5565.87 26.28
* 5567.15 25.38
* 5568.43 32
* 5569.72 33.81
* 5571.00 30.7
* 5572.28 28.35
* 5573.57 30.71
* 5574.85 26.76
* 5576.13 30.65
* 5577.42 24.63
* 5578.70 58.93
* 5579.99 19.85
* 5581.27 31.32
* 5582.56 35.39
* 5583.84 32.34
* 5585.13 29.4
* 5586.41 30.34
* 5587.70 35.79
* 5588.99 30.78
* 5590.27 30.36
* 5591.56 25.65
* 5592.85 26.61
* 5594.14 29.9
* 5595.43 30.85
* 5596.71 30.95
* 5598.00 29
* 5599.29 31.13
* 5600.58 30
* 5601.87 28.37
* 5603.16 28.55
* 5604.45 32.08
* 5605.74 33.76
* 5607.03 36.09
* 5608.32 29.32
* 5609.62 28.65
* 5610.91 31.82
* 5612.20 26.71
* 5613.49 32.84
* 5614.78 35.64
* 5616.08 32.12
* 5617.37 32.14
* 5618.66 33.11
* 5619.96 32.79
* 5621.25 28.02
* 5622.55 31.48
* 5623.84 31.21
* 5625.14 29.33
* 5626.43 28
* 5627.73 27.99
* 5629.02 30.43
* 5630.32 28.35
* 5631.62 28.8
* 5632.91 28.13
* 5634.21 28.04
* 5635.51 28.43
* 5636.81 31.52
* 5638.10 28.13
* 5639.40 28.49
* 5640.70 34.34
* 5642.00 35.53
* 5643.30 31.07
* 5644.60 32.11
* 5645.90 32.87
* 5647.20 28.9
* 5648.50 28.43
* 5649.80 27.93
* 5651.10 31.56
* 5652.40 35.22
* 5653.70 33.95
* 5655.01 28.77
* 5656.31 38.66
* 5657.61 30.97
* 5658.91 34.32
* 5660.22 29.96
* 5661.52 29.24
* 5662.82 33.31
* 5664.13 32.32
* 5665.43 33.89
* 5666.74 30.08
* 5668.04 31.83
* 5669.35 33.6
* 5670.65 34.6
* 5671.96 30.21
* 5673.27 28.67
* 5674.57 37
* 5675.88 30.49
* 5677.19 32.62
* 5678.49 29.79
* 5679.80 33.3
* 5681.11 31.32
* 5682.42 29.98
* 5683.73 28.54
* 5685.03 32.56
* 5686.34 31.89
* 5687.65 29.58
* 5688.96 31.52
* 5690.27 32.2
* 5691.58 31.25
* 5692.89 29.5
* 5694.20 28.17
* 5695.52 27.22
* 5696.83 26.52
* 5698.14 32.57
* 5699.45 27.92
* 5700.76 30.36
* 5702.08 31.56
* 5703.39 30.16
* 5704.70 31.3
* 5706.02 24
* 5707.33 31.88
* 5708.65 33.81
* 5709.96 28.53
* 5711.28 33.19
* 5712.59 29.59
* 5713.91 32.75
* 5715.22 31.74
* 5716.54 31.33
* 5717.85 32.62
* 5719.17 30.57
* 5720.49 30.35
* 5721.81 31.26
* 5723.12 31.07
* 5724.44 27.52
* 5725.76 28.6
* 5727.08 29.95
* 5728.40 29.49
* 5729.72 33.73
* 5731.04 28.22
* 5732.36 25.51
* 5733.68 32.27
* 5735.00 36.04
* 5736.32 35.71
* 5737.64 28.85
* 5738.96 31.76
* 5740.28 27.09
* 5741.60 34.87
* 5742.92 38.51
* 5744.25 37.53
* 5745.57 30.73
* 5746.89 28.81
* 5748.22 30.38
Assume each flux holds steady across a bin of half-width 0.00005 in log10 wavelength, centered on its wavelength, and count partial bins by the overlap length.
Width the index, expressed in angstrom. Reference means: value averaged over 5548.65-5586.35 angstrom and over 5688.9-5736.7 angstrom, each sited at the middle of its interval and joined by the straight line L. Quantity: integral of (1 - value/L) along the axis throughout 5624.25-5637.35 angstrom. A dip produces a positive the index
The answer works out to 0.7 angstrom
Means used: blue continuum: 30.7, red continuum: 30.5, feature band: 28.9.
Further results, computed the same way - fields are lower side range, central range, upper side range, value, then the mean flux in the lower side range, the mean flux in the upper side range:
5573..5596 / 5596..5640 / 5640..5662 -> 1.7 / 31.1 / 32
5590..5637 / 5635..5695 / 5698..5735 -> -2.3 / 30.2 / 30.5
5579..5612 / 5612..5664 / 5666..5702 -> -0.5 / 30.6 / 30.9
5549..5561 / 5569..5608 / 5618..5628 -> -0.9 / 30.5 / 30.3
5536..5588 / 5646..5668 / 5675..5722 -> -0.9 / 30.4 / 30.6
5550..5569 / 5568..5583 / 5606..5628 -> -0.8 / 30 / 31.1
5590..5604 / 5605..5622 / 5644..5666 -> -1.0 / 29.2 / 31.9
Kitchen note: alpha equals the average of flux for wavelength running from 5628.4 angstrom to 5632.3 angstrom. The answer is 29.2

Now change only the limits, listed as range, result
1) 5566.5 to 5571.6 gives 30.5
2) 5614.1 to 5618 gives 33.3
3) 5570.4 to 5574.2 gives 29.9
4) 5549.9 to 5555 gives 30.9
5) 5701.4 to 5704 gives 30.8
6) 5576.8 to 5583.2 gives 34.1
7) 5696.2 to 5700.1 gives 29.1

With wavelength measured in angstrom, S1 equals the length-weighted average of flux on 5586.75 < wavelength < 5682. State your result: 31.1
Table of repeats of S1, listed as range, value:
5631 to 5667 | 31.3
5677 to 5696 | 30.6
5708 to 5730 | 30.9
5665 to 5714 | 30.9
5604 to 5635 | 30.7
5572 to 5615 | 31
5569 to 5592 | 31.5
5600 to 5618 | 31.3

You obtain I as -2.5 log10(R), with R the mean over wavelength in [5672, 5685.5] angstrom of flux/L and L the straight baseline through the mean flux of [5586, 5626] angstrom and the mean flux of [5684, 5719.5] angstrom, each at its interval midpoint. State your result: -0.03 mag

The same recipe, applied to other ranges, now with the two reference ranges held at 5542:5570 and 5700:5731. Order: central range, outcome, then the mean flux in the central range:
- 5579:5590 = -0.06 mag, 31.5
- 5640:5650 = -0.05 mag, 31.5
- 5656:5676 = -0.07 mag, 32.4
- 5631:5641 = 0.03 mag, 29.3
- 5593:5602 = 0.00 mag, 29.9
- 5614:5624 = -0.07 mag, 32.1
